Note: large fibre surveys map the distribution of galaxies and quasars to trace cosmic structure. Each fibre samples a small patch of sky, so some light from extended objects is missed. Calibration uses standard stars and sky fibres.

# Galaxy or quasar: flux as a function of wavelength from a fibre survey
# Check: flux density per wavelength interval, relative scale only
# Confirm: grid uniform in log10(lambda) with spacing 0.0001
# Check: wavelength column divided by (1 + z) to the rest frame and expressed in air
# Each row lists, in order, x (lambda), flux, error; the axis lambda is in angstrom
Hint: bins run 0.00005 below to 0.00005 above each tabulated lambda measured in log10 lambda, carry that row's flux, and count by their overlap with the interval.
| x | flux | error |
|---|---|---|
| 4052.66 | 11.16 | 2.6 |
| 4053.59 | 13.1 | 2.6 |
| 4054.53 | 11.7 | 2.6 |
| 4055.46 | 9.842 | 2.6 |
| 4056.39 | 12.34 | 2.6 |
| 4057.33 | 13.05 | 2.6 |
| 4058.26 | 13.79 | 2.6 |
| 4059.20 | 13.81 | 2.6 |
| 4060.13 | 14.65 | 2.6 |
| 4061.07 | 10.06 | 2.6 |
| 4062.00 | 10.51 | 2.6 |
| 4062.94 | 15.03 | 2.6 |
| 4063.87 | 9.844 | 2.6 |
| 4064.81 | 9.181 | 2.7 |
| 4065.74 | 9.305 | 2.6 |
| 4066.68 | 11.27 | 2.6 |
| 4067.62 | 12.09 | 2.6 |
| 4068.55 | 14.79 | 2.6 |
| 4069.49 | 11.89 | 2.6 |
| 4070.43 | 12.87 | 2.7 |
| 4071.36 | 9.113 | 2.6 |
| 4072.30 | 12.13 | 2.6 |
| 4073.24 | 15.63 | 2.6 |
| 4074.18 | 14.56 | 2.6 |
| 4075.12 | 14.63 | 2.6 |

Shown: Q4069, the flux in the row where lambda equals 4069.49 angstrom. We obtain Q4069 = 11.89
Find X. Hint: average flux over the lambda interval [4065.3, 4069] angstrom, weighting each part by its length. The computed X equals 11.9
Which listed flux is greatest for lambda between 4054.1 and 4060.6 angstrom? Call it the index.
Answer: 14.65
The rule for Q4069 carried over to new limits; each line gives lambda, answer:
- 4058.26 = 13.79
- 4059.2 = 13.81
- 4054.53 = 11.7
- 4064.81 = 9.181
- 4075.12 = 14.63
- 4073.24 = 15.63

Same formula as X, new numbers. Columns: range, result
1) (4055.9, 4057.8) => 12.7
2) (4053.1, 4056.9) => 11.7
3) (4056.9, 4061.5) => 13.1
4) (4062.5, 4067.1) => 10.9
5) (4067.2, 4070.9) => 12.9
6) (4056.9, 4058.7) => 13.5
